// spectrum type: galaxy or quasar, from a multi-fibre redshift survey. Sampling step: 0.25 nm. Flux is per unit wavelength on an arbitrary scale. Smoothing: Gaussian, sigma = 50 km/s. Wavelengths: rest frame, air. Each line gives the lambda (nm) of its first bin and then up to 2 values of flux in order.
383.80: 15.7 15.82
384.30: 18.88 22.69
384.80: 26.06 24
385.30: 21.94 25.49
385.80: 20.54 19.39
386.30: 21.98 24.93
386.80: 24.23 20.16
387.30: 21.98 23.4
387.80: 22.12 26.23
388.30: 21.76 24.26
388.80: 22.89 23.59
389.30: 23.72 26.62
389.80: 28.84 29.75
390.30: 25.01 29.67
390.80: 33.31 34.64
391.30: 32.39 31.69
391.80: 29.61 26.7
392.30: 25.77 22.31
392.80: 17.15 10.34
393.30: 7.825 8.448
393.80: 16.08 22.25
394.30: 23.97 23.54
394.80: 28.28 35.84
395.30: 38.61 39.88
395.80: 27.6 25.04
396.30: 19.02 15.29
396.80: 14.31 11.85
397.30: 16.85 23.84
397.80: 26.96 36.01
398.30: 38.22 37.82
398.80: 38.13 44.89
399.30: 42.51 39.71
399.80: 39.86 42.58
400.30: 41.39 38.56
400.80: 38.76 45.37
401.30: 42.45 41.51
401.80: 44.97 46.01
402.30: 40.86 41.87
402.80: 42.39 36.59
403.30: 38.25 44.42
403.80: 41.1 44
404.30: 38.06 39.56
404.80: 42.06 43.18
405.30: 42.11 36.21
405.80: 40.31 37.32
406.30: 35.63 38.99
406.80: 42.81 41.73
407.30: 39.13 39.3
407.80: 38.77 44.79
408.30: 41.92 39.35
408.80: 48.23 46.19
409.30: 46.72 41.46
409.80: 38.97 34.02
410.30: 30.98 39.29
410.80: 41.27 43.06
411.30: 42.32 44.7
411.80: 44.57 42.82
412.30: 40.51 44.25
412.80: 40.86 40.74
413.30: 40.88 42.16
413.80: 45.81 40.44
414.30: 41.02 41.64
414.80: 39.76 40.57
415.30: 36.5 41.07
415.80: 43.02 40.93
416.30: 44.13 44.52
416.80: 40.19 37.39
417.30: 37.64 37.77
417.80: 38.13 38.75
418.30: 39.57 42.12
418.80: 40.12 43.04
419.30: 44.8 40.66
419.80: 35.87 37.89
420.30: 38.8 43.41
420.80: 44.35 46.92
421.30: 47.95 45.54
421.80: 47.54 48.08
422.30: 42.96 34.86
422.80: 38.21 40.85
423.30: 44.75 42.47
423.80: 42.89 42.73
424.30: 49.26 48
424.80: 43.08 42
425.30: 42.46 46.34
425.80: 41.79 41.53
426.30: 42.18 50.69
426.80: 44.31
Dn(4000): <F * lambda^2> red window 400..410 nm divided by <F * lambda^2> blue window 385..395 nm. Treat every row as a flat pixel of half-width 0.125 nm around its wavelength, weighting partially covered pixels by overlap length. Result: 1.87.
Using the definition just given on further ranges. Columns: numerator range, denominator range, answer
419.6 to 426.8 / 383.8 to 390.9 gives 2.18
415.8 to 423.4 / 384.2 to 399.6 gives 1.86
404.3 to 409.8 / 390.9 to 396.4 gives 1.76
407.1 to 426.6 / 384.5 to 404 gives 1.59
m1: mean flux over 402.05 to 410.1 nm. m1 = 41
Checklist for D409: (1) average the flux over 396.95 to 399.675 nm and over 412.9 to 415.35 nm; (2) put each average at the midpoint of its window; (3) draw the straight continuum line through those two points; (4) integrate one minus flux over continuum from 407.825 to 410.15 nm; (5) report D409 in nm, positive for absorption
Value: -0.24 nm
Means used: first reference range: 32.6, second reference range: 41.1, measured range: 42.3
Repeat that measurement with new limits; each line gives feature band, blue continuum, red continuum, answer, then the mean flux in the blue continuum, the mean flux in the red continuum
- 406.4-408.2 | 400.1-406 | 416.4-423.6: 0.03 nm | 41.3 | 41.6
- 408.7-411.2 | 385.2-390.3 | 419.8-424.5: -0.32 nm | 23.7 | 43.2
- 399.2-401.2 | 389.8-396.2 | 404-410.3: -0.46 nm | 25.9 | 40.6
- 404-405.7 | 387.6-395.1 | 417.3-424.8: -0.42 nm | 24.4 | 42.3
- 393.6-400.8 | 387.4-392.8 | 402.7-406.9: 0.69 nm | 26.6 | 40.1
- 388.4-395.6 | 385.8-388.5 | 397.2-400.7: 0.66 nm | 22.6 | 36.4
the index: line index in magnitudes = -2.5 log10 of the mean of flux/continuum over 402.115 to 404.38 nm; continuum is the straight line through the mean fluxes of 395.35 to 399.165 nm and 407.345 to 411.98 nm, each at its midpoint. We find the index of -0.19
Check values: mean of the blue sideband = 27.9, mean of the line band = 41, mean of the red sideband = 41.4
